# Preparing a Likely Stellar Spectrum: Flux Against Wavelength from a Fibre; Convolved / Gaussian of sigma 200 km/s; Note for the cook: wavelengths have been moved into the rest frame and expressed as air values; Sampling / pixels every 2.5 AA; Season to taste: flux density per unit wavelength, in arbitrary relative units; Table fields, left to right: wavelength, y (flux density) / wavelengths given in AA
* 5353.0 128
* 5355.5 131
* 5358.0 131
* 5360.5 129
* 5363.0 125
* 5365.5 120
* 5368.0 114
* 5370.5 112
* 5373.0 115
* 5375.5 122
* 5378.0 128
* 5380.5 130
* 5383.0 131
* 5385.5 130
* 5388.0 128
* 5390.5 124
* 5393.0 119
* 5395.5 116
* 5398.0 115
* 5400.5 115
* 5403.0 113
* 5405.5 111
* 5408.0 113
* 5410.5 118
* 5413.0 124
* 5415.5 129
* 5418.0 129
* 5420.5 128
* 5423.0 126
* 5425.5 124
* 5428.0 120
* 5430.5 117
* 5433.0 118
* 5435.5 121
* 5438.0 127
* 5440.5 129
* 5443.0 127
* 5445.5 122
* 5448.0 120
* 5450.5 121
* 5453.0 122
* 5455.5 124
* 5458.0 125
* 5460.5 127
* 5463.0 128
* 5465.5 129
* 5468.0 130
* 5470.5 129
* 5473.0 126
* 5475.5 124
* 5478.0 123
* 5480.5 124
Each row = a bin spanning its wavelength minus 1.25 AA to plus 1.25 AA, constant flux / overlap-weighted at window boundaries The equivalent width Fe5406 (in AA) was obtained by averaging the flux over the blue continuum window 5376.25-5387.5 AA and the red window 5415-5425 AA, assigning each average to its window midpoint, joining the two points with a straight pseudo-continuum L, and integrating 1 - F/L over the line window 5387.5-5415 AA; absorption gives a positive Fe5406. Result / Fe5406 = 2.3 AA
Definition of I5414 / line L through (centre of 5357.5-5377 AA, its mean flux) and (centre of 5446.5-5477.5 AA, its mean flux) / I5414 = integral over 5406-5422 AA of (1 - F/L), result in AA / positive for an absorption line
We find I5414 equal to 0.0 AA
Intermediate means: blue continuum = 121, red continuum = 125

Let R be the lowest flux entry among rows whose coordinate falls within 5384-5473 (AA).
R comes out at 111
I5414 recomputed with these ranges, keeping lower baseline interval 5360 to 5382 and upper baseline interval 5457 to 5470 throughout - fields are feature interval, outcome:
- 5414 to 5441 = 0.26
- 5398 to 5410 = 1.00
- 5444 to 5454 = 0.44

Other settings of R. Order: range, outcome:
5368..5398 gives 112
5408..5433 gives 113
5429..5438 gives 117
